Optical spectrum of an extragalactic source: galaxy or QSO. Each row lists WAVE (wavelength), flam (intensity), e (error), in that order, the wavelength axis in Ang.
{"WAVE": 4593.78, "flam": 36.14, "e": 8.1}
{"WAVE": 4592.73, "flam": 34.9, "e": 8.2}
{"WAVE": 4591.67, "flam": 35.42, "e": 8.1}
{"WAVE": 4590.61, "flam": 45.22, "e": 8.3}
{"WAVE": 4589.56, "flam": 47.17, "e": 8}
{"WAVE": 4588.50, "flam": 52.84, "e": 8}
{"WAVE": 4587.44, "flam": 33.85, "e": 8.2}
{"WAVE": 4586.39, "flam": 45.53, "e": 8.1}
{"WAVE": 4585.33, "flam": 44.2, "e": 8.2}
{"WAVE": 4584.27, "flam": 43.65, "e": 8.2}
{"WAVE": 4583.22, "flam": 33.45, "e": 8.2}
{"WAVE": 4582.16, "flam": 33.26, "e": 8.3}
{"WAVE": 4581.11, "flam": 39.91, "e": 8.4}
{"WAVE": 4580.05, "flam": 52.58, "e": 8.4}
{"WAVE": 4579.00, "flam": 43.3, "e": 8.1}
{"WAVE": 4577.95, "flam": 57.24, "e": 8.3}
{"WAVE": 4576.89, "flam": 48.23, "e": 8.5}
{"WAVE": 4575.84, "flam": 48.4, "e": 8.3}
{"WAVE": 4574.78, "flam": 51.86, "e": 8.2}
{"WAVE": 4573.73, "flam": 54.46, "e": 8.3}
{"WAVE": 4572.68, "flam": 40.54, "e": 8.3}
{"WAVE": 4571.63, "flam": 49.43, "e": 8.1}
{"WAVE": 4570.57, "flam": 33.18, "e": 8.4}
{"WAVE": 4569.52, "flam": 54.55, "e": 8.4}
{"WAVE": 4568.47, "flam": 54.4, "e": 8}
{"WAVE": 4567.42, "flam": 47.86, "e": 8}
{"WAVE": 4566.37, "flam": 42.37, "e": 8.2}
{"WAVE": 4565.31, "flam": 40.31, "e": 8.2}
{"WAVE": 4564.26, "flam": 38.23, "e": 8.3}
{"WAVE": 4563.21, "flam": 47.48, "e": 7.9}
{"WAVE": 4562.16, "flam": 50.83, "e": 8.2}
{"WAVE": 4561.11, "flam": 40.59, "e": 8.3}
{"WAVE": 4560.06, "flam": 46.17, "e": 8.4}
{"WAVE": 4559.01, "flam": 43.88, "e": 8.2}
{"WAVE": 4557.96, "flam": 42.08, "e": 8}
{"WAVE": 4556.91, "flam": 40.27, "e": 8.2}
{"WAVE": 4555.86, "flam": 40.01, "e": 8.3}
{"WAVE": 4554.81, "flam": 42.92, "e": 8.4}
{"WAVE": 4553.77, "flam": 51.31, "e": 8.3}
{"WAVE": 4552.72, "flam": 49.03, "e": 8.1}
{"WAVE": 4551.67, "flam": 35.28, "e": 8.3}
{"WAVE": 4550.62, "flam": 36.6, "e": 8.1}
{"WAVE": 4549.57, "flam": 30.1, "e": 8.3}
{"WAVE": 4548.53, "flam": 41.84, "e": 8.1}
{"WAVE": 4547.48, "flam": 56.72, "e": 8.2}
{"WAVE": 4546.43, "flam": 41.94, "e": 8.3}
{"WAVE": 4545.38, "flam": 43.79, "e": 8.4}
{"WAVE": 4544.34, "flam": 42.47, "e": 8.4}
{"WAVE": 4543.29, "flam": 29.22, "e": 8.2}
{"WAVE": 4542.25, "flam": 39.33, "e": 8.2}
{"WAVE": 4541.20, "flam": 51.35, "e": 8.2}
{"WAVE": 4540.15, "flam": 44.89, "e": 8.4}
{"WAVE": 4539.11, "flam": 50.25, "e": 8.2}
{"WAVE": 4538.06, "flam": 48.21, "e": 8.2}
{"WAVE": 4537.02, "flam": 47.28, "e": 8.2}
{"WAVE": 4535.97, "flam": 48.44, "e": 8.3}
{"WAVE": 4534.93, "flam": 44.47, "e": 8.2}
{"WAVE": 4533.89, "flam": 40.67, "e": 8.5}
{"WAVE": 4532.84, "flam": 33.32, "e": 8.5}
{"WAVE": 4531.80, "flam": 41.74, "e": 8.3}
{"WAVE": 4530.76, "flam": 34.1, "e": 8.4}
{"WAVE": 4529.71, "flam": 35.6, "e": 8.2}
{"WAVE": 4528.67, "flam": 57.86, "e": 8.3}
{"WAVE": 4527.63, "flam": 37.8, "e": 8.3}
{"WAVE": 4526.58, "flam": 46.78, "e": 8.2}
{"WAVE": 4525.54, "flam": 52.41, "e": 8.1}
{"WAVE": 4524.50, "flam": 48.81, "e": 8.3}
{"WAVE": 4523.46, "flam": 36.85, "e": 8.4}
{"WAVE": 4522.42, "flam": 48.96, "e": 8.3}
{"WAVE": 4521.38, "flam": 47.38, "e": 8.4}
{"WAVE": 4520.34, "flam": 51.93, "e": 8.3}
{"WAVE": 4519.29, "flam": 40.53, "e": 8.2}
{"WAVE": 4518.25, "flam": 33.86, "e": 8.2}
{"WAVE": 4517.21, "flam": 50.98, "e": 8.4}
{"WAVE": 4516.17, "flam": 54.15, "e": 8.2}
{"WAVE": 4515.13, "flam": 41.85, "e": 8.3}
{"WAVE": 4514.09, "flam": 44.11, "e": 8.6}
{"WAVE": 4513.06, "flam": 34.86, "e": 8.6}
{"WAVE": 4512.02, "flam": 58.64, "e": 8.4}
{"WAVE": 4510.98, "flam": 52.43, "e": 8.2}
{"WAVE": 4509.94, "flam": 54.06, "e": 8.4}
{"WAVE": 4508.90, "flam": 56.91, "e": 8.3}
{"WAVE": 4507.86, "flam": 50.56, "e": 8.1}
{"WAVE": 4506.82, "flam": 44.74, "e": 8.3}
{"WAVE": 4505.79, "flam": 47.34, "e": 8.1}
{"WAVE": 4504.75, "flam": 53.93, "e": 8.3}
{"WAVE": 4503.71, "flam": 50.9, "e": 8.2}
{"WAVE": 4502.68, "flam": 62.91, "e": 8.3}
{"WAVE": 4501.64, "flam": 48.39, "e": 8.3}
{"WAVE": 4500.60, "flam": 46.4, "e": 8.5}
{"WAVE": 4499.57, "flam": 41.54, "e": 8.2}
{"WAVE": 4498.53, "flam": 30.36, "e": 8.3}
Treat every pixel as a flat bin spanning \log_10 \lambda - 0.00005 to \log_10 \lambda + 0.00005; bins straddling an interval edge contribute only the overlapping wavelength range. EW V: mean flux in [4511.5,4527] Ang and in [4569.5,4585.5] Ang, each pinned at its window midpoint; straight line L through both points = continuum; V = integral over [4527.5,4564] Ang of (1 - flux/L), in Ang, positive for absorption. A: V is 2.1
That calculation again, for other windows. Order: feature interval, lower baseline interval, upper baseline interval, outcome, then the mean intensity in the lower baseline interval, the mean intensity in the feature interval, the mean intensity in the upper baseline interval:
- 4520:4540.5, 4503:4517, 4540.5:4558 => 0.4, 49.8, 44.8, 42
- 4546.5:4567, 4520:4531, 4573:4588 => 1.0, 45.5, 42.9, 44.9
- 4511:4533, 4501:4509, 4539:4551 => 1.3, 51.6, 44.8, 42.2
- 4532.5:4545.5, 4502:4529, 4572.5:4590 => 1.1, 48.5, 43.5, 45.4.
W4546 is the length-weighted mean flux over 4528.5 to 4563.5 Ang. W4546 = 43.1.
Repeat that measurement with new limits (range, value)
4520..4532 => 45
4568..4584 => 46.3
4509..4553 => 44.4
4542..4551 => 40.3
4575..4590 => 44.6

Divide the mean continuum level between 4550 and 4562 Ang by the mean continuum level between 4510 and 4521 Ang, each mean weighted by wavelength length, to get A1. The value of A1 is 0.9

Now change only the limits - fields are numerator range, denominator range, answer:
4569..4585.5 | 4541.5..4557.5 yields 1.10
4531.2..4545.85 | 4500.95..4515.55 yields 0.86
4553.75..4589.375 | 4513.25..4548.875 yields 1.01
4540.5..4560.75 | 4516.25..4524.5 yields 0.94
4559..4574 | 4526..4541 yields 1.04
